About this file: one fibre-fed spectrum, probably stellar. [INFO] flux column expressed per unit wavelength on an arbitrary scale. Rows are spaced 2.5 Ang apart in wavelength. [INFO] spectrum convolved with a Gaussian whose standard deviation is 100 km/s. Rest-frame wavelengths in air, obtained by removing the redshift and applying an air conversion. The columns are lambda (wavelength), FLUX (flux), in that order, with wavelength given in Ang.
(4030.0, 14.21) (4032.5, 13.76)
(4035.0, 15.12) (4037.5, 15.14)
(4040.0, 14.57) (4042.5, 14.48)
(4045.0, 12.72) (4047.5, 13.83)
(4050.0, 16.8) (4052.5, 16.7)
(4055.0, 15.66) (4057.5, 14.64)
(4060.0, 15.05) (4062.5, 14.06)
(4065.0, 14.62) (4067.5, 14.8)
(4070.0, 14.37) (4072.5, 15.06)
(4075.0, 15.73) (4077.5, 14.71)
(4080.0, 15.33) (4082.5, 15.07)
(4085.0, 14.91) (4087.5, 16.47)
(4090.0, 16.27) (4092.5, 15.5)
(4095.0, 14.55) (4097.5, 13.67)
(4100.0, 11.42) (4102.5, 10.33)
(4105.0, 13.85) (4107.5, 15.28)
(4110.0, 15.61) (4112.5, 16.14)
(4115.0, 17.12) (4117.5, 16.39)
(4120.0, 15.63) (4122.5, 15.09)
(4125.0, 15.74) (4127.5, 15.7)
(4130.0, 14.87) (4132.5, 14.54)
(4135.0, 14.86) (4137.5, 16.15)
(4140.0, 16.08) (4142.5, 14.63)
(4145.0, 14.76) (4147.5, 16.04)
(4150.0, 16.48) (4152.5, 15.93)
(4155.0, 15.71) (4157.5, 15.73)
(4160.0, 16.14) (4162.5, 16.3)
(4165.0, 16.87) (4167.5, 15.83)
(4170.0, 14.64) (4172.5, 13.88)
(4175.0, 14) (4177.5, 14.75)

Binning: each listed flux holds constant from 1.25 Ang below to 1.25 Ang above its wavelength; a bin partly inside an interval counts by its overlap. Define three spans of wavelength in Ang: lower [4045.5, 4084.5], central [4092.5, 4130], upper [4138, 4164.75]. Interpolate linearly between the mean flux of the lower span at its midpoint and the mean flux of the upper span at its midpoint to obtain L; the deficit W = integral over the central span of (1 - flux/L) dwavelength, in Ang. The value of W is 1.7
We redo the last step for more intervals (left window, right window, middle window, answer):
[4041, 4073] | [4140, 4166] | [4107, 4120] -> -0.6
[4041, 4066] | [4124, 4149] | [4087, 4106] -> 1.5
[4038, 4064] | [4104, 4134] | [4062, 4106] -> 1.9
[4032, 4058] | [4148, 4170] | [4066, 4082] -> 0.2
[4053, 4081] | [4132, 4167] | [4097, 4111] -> 1.8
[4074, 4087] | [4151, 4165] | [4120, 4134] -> 0.4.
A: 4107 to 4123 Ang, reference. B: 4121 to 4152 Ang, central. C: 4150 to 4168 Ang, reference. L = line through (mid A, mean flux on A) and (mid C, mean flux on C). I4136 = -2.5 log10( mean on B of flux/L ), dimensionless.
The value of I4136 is 0.042 mag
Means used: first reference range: 16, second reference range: 16.1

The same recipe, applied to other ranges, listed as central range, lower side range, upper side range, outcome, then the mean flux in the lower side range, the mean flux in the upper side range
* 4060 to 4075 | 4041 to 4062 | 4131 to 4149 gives 0.022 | 14.9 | 15.3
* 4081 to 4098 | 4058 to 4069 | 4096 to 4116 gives -0.069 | 14.6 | 14.1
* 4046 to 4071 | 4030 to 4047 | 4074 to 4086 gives -0.026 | 14.3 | 15.1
